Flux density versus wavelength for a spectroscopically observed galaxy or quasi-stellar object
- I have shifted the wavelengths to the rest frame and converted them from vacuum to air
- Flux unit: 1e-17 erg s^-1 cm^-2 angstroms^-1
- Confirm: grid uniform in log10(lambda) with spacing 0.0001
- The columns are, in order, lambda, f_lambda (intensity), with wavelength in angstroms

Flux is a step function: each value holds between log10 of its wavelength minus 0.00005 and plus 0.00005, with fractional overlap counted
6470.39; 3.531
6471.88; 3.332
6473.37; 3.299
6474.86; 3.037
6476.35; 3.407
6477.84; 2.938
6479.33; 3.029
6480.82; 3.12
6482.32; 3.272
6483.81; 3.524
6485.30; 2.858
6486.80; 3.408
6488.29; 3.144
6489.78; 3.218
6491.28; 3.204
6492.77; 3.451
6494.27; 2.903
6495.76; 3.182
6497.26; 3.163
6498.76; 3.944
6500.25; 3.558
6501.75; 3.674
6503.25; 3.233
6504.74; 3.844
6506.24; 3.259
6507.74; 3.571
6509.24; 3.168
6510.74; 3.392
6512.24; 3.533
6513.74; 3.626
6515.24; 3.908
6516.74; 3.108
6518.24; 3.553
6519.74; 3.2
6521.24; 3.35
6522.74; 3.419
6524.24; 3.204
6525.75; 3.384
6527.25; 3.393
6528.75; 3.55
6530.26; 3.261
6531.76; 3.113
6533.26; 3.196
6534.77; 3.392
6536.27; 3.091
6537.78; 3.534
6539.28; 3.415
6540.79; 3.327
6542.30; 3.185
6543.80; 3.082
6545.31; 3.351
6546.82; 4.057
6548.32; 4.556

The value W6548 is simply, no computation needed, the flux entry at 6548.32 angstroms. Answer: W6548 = 4.556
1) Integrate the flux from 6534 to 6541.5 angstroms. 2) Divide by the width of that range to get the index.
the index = 3.35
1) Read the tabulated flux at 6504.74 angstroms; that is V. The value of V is 3.844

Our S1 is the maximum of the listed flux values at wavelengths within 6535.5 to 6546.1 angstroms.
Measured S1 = 3.534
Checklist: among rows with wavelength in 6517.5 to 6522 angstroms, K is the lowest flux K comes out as 3.2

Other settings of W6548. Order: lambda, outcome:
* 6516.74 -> 3.108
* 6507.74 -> 3.571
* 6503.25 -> 3.233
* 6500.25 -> 3.558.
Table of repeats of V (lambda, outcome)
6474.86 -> 3.037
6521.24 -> 3.35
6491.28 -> 3.204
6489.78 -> 3.218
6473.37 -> 3.299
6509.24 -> 3.168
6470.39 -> 3.531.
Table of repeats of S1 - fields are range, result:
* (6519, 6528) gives 3.419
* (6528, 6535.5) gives 3.55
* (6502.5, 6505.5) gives 3.844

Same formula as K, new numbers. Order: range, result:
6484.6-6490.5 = 2.858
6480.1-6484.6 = 3.12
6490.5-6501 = 2.903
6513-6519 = 3.108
